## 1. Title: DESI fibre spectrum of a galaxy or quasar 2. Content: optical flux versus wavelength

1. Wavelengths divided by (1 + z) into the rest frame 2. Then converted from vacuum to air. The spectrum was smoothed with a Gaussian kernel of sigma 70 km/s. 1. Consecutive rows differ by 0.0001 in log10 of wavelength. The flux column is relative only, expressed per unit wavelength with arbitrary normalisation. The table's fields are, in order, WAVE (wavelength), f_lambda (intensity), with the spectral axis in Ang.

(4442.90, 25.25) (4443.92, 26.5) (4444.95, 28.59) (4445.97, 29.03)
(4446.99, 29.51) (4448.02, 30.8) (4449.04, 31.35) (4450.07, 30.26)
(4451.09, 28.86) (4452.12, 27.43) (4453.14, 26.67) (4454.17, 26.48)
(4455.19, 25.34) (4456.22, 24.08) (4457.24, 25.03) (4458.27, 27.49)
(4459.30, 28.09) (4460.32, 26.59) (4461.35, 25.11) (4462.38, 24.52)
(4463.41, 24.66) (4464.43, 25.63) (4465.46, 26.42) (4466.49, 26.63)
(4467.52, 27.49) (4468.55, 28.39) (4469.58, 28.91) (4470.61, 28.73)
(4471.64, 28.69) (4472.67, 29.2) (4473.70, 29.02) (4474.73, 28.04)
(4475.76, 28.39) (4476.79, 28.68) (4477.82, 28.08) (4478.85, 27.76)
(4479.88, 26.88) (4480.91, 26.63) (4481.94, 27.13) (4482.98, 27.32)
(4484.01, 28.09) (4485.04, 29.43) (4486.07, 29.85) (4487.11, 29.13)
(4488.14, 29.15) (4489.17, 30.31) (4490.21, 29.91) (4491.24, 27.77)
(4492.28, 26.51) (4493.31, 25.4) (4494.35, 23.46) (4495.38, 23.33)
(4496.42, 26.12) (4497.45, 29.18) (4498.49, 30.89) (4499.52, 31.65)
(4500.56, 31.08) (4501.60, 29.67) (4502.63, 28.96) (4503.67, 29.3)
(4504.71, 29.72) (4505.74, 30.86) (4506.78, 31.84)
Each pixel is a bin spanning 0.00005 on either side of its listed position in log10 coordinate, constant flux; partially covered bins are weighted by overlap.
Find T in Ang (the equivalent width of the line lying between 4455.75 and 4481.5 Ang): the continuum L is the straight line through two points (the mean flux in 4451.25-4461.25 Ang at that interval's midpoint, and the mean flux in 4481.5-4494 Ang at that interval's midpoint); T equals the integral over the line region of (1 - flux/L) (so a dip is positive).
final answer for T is -0.04 Ang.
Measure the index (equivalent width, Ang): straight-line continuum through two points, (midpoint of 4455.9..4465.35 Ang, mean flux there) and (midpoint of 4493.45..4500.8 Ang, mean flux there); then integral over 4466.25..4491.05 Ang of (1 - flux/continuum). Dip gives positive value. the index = -1.6 Ang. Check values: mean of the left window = 25.8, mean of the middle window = 28.4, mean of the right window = 27.7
